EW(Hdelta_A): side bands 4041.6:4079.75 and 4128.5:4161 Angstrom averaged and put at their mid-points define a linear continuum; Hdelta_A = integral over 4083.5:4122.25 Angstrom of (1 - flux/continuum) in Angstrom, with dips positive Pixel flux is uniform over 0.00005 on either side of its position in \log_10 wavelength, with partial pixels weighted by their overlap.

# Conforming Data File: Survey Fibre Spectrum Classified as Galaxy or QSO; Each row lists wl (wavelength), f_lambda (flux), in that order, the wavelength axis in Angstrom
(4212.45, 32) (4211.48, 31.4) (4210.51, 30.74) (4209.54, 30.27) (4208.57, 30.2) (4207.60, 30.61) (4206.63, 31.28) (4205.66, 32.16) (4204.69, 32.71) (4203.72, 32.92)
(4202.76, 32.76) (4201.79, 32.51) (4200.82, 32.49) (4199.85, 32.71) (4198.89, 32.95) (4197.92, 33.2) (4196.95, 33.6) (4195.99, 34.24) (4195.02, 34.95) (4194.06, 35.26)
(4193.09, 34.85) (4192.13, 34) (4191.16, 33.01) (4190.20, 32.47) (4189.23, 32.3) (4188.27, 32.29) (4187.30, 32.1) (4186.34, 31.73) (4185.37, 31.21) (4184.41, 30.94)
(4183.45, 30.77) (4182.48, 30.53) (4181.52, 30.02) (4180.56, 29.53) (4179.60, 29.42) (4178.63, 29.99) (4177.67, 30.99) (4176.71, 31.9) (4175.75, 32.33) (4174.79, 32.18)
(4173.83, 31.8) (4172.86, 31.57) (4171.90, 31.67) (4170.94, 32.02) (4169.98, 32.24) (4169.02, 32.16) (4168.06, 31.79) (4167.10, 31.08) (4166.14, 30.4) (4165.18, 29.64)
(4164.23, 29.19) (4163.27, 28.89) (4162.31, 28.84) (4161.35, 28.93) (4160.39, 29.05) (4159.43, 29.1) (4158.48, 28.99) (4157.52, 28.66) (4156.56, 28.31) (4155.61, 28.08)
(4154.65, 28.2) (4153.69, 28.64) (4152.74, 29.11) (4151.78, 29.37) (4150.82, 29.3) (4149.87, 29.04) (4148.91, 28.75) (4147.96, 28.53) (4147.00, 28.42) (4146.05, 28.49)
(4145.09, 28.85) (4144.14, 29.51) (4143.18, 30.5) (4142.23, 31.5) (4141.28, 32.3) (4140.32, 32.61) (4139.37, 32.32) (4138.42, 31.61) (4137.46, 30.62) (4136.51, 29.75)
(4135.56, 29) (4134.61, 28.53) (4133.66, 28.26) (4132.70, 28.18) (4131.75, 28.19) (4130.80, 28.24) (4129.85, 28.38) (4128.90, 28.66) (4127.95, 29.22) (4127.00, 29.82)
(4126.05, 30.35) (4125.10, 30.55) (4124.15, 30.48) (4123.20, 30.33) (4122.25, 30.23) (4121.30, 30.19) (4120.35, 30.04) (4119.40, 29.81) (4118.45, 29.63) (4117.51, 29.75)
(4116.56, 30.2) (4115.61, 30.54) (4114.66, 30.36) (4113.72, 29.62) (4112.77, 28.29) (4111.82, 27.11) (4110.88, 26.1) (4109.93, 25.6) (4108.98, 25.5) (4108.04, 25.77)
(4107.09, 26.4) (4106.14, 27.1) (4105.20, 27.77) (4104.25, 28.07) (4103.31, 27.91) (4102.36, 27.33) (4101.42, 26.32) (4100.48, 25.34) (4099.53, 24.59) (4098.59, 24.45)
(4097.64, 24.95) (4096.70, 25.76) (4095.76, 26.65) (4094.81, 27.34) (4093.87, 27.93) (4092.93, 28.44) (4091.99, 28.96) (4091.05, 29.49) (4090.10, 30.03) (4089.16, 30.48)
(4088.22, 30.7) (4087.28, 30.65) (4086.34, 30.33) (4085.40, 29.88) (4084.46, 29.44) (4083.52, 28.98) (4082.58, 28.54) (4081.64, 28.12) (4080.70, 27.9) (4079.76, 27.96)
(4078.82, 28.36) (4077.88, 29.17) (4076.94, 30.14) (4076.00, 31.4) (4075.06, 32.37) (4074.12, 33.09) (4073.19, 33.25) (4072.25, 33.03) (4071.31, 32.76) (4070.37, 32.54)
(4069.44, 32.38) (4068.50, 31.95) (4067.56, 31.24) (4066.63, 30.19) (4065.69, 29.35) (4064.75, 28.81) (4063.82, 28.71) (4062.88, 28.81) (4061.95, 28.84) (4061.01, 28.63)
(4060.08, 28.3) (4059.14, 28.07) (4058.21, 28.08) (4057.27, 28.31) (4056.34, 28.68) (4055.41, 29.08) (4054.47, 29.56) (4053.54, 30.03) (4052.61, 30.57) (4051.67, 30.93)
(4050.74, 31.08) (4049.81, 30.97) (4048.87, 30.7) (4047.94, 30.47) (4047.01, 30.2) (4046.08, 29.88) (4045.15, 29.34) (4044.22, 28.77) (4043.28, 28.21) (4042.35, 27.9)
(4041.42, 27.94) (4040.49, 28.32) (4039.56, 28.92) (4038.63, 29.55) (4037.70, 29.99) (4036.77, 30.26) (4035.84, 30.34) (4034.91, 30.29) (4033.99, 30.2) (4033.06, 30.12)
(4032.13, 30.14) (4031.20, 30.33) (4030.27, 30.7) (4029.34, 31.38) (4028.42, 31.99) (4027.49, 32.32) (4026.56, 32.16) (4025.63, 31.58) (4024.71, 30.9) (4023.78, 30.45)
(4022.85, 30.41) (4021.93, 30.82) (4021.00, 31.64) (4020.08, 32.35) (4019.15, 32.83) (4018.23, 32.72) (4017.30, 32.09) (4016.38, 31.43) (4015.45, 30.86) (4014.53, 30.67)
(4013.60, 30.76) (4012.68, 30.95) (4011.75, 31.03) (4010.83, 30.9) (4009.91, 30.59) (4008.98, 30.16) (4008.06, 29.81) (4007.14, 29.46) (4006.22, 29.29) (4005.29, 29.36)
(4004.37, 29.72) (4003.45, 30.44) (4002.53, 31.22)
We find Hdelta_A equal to 2.00 Angstrom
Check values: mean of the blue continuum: 30.1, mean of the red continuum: 29.3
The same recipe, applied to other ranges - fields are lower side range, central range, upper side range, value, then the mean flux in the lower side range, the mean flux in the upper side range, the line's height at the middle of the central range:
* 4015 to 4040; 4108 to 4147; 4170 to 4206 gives 2.87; 31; 32.2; 31.8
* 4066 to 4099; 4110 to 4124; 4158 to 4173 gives 0.28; 29.7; 30.3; 30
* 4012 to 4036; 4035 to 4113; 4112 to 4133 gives 3.56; 31.2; 29.6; 30.4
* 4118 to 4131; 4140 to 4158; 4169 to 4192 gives 0.67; 29.7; 31.5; 30.5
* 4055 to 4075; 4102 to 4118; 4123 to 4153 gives 1.08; 30.3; 29.6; 29.9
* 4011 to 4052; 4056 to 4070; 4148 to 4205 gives 0.59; 30.6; 31.1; 30.7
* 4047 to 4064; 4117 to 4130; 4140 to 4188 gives 0.03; 29.5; 30.2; 29.9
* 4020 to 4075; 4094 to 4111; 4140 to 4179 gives 2.17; 30.3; 30.1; 30.2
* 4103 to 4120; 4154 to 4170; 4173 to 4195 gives 0.62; 28.1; 31.9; 30.7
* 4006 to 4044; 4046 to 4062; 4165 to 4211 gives 0.63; 30.6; 31.9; 30.8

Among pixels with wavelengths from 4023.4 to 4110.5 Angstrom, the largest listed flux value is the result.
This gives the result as 33.25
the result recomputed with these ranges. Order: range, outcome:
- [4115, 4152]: 32.61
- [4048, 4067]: 31.08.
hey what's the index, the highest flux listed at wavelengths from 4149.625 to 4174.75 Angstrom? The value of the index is 32.24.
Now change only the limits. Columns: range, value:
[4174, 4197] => 35.26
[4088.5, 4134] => 30.55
